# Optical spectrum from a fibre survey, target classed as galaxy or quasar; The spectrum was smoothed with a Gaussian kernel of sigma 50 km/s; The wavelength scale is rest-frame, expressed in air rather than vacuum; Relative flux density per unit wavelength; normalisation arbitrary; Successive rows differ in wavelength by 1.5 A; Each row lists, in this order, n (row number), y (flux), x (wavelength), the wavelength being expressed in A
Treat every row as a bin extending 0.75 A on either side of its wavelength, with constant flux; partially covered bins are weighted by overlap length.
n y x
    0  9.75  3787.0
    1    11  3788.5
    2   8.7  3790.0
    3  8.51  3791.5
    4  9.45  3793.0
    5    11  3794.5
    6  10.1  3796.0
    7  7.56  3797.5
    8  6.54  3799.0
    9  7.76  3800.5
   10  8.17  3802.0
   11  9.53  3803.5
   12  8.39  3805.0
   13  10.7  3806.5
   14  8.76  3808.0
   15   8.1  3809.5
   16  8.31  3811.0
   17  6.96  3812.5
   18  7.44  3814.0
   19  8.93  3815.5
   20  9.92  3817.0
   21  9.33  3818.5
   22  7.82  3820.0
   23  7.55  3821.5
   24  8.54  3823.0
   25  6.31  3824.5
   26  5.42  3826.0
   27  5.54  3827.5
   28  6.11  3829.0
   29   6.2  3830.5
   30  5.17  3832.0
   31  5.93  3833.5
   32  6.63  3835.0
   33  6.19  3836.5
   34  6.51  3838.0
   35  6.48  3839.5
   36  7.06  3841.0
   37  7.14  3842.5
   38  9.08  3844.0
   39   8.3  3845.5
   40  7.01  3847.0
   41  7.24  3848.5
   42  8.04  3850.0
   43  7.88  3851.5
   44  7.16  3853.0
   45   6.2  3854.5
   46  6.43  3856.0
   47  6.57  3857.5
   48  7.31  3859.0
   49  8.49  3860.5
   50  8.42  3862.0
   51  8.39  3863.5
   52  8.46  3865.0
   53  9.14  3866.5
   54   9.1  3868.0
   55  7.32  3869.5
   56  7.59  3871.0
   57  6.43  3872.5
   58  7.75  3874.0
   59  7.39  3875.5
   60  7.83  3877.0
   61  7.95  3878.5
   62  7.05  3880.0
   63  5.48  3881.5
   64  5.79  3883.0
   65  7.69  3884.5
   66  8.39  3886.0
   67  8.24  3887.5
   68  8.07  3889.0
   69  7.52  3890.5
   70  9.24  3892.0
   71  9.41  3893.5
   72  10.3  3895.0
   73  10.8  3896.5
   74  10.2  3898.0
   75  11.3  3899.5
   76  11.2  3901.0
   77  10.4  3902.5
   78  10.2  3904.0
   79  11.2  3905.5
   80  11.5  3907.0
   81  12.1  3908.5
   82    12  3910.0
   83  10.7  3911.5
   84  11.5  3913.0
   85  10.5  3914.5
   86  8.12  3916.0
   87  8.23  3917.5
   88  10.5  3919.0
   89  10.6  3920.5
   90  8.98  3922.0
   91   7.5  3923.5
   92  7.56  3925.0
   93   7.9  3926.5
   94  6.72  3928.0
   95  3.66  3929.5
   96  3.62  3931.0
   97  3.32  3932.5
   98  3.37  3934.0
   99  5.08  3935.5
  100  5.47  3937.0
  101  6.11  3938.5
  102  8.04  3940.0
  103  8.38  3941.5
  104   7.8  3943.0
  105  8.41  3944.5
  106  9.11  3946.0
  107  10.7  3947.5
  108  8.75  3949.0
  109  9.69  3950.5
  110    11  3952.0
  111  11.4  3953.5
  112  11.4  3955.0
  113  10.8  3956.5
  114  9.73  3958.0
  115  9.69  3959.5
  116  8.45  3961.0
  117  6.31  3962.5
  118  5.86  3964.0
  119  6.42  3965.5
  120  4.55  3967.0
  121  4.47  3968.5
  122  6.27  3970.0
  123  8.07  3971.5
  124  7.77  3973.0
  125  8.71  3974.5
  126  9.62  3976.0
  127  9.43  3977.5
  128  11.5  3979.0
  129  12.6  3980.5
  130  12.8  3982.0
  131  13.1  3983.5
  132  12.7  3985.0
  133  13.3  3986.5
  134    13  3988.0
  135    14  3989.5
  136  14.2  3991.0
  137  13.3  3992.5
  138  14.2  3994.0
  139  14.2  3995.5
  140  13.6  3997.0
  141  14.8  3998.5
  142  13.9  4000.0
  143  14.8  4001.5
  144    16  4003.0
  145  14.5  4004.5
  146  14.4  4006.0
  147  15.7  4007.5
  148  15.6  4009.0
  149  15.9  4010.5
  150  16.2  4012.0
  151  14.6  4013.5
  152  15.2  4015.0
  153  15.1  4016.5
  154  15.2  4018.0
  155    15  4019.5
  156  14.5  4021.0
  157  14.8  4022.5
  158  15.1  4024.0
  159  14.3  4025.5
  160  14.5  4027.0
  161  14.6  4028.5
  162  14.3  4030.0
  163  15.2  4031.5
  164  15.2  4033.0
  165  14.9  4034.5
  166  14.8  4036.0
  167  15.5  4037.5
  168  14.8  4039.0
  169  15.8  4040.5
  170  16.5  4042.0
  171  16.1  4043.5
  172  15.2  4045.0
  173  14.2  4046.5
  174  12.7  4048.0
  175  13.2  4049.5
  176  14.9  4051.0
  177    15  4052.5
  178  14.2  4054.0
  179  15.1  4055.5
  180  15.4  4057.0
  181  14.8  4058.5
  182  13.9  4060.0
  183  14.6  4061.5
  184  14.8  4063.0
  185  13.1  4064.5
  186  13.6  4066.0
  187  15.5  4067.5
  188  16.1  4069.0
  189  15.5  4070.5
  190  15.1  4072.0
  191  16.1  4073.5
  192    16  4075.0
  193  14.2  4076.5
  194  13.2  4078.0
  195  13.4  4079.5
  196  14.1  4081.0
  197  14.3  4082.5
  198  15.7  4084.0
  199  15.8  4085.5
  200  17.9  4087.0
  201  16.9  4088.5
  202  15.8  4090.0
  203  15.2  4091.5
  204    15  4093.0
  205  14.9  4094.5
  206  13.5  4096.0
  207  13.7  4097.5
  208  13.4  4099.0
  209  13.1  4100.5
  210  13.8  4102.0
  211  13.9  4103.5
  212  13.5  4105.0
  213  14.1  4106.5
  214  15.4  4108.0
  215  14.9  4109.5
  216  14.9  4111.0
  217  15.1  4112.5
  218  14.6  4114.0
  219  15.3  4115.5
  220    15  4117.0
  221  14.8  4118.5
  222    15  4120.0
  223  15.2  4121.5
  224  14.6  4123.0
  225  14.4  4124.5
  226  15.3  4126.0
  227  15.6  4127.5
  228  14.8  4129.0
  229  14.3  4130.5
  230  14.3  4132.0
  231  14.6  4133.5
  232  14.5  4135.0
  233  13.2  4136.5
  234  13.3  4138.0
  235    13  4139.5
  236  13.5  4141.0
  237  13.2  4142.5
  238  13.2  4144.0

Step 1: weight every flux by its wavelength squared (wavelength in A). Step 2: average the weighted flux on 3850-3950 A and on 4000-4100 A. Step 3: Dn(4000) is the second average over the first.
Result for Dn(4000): 1.9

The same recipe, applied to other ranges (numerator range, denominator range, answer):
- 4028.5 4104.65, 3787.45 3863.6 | 2.15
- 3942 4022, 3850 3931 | 1.43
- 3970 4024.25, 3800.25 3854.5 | 1.95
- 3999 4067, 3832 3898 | 2.11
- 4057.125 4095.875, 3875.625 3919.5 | 1.75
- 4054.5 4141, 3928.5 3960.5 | 2.01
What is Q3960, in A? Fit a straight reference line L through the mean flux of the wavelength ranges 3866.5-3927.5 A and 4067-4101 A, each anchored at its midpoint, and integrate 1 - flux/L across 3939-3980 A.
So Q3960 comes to 8.87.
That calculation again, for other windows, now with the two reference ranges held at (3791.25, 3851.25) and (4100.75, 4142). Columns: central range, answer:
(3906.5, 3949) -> 8.2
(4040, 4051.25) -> -1.8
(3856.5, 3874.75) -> 1.7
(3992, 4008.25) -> -3.8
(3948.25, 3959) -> 0.3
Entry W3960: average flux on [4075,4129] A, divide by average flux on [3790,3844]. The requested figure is 1.9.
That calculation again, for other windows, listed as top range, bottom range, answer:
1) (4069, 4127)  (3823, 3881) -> 2.06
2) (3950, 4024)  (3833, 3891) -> 1.62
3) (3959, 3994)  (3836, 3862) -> 1.36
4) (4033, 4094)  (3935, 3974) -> 1.85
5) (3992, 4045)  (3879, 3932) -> 1.67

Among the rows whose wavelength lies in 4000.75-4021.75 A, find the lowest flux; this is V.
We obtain 14.4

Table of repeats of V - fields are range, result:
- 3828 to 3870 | 5.17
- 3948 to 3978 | 4.47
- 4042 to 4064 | 12.7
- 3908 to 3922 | 8.12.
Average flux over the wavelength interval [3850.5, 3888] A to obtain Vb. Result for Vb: 7.54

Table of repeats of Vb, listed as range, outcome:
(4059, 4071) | 14.6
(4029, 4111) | 14.8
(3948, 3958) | 10.5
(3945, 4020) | 11.7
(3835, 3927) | 8.5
